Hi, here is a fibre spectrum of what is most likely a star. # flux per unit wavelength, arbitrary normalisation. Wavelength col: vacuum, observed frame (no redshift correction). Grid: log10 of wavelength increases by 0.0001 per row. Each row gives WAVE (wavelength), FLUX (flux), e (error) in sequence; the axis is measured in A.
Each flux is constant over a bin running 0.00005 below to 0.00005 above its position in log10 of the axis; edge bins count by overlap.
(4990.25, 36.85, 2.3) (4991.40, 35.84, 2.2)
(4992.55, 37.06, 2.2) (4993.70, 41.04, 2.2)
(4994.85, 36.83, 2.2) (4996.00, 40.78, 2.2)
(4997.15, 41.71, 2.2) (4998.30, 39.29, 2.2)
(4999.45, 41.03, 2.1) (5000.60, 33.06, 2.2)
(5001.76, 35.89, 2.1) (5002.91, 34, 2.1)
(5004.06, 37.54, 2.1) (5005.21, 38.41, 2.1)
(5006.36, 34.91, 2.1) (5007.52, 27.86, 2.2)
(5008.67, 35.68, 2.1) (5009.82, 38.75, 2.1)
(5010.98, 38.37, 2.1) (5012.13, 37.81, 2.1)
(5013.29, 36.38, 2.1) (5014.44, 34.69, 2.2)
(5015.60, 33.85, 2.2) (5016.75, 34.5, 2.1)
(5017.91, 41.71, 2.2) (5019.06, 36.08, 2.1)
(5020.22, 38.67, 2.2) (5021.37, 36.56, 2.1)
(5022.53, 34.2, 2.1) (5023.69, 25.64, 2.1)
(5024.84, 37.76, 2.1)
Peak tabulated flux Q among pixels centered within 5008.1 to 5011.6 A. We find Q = 38.75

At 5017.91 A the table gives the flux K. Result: 41.71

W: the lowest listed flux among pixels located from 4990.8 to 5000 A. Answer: 35.84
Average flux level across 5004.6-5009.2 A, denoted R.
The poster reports 34.2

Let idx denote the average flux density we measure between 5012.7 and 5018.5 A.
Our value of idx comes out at 36.2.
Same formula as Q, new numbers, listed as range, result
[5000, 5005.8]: 38.41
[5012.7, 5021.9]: 41.71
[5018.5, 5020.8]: 38.67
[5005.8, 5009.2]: 35.68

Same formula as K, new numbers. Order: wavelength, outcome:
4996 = 40.78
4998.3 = 39.29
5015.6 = 33.85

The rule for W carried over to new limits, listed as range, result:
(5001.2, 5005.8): 34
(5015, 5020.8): 33.85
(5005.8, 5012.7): 27.86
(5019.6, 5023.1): 34.2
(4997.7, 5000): 39.29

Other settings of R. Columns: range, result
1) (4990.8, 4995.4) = 37.7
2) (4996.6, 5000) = 40.7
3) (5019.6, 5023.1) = 36.5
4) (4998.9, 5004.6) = 36.3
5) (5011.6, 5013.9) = 37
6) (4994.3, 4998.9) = 39.7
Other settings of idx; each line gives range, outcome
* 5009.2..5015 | 37.2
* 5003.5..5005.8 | 38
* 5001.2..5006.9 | 36.2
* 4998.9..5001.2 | 36.9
